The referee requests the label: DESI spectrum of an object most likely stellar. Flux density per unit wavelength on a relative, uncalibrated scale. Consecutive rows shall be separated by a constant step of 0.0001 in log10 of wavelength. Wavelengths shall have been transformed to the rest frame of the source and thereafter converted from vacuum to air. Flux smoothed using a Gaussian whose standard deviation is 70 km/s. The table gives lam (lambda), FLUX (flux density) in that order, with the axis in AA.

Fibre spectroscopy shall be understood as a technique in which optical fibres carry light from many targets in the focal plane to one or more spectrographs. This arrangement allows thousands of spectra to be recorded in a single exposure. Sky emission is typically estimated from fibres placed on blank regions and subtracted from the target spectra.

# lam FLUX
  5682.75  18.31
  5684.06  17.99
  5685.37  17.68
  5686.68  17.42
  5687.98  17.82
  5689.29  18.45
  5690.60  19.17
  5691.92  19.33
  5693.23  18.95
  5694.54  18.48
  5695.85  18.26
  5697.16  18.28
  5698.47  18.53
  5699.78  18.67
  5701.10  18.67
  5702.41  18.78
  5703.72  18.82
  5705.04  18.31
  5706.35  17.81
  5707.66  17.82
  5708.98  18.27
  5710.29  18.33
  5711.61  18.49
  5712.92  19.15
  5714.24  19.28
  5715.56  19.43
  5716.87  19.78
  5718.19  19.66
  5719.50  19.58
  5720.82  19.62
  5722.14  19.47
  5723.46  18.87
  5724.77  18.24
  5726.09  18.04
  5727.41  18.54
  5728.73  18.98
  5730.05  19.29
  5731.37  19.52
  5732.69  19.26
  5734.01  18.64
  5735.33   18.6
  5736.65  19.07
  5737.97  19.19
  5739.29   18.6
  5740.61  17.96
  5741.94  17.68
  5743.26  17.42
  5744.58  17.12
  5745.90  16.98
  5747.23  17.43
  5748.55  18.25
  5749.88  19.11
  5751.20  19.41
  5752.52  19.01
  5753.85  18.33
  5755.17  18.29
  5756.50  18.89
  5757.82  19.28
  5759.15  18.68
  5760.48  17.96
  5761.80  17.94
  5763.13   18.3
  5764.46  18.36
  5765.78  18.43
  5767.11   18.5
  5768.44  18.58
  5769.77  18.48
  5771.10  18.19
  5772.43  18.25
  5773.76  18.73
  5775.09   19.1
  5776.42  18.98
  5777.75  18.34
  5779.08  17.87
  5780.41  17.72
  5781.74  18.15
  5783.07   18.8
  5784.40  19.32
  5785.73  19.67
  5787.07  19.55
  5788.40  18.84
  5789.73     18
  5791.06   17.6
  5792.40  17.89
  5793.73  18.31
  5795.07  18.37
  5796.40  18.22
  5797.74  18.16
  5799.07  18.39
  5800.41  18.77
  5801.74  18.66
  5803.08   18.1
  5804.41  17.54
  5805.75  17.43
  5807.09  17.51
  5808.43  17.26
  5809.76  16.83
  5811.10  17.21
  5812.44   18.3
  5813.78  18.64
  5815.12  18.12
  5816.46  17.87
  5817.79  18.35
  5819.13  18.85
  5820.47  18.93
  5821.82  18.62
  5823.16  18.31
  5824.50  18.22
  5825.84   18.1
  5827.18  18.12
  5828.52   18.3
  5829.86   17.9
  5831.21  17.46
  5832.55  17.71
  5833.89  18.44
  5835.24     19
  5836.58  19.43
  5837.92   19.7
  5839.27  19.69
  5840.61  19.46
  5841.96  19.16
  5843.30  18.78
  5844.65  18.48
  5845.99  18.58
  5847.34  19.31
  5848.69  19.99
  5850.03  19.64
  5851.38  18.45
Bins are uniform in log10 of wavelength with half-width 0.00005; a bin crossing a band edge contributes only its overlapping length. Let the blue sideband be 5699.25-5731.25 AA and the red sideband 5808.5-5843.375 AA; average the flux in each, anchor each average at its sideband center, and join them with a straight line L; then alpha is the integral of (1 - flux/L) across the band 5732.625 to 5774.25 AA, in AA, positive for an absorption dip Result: 0.7 AA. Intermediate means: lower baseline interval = 18.8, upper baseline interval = 18.4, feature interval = 18.4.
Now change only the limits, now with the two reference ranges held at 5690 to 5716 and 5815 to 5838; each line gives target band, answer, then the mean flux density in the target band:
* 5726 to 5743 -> -0.1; 18.7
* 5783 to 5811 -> 0.4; 18.2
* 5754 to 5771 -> 0.0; 18.5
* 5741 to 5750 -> 0.4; 17.6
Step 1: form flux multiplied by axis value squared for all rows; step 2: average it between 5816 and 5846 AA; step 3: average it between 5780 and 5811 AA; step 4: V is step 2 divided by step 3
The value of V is 1.03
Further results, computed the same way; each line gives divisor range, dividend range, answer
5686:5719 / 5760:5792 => 1.02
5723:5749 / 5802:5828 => 1.01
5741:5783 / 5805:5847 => 1.02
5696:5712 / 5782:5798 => 1.04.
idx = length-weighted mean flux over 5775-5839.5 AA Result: 18.3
